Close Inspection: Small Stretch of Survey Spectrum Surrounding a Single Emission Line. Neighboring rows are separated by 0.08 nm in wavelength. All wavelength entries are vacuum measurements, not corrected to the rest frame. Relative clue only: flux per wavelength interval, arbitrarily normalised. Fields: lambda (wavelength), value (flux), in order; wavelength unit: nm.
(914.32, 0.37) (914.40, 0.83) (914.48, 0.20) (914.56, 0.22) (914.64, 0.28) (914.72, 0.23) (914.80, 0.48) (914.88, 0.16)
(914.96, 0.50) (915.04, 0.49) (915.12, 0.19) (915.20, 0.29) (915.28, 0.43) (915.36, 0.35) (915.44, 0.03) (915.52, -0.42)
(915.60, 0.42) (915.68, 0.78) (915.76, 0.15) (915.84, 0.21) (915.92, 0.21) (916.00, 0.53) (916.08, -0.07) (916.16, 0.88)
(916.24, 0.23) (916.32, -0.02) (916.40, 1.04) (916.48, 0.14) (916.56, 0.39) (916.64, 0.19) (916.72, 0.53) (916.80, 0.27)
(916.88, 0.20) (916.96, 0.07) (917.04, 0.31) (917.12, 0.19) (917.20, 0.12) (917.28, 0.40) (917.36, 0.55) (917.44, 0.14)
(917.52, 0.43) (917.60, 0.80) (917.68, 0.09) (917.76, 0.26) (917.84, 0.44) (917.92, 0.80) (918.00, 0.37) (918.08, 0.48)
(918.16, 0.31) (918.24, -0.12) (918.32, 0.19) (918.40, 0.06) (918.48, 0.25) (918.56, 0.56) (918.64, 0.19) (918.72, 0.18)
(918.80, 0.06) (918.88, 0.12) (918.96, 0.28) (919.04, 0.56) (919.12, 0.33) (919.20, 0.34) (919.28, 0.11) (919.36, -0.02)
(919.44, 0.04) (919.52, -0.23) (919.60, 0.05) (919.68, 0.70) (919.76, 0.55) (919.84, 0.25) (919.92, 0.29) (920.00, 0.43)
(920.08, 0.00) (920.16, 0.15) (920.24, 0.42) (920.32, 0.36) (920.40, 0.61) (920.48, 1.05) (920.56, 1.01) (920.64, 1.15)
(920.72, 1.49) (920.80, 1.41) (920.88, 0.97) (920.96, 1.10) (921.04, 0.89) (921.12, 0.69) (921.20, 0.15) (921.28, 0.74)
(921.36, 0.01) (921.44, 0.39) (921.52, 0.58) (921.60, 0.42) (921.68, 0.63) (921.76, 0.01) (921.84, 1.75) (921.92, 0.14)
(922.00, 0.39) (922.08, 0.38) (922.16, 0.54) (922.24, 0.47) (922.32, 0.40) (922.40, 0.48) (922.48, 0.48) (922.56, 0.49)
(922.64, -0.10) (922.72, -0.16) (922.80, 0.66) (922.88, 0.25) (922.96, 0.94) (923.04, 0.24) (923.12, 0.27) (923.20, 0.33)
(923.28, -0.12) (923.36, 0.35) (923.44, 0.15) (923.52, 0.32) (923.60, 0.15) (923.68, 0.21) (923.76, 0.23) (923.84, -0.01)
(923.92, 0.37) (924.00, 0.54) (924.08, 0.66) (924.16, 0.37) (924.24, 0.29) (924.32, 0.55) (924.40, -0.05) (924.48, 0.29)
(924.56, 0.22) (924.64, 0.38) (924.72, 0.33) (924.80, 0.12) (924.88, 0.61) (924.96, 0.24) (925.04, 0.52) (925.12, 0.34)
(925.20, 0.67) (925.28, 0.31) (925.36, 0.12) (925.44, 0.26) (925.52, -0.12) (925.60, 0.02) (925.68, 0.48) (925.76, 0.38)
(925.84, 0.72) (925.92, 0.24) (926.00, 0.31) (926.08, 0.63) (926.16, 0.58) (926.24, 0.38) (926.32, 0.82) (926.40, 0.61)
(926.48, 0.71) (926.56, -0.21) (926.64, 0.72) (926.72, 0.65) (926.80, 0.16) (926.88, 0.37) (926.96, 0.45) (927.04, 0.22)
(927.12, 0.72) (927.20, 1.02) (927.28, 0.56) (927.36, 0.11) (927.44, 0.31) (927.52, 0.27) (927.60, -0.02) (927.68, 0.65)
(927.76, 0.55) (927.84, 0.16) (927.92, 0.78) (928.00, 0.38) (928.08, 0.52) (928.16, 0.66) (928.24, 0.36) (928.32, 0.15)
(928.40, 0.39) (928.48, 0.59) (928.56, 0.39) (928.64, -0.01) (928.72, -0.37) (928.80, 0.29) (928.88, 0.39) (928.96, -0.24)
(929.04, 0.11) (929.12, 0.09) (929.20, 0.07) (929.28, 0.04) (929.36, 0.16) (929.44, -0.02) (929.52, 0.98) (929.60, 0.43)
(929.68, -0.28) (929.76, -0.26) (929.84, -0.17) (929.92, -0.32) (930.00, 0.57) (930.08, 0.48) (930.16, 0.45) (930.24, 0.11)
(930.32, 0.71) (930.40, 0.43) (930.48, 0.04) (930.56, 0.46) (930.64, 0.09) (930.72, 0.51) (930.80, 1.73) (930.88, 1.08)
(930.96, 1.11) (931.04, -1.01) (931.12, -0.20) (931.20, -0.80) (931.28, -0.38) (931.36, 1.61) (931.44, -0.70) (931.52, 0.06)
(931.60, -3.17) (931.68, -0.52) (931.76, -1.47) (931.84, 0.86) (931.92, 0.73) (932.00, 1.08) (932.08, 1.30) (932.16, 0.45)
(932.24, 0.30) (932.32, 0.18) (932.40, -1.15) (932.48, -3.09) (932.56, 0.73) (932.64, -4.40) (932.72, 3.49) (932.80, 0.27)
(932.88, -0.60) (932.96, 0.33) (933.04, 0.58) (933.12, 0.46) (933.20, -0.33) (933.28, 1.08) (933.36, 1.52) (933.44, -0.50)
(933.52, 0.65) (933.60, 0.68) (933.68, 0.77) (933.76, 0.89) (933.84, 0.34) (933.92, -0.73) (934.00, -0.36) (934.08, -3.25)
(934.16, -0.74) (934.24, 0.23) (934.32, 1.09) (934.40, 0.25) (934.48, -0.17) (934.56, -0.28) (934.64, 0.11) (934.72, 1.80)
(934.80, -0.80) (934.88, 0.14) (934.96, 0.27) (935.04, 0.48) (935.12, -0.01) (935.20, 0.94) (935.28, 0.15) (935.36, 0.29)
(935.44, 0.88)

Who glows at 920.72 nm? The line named H-beta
